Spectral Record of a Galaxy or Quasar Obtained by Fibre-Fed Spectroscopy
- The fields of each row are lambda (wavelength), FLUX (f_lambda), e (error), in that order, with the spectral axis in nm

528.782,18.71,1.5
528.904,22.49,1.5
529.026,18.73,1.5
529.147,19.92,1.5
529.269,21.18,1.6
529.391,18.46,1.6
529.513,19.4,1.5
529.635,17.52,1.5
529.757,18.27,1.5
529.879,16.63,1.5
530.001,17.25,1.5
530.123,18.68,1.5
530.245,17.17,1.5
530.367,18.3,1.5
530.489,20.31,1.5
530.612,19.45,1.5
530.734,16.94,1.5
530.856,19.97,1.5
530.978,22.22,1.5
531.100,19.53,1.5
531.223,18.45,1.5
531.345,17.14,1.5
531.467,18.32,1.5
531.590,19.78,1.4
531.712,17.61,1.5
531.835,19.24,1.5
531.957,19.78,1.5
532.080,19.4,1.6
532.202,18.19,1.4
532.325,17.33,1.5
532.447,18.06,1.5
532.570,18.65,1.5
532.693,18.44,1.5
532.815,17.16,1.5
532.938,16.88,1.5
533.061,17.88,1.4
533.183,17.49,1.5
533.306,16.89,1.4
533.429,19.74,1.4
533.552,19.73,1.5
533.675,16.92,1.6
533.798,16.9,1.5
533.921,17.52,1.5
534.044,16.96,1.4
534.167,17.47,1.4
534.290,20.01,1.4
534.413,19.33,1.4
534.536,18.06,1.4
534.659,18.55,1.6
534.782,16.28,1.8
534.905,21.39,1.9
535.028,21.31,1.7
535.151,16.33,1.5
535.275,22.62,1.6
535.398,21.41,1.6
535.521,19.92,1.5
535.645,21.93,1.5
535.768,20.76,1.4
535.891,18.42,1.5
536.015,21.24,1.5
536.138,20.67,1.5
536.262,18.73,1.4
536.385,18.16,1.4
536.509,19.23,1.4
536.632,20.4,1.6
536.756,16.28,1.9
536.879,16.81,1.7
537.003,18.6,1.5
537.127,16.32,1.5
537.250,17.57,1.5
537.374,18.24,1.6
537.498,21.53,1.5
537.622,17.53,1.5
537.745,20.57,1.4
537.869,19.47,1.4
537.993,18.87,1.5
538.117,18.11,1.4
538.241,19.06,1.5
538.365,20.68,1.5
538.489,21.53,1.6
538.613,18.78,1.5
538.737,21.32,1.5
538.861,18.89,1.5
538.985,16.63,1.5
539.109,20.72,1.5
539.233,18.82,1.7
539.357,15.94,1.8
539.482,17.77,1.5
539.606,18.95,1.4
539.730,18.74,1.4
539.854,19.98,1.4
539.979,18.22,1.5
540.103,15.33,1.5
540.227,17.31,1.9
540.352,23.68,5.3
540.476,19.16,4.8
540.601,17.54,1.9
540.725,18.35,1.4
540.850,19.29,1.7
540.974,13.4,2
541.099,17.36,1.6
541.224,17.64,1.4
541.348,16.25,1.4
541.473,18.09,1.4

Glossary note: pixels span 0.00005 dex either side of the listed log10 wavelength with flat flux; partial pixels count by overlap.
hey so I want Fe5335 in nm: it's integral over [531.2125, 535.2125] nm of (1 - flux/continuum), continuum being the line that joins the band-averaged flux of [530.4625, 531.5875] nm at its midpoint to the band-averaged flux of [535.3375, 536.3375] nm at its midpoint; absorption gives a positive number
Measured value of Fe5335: 0.286 nm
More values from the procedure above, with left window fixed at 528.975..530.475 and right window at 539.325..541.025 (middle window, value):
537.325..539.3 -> -0.13 nm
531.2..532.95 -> 0.01 nm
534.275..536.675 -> -0.18 nm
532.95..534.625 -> 0.03 nm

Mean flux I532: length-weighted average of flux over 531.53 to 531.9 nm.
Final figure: 18.9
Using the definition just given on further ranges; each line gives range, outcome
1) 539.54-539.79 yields 18.9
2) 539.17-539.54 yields 17.5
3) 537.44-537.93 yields 19.8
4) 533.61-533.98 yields 17.1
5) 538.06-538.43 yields 19.3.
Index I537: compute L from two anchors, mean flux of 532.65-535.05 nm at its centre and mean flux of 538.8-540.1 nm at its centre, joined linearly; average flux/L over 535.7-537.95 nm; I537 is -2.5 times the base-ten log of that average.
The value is -0.039 mag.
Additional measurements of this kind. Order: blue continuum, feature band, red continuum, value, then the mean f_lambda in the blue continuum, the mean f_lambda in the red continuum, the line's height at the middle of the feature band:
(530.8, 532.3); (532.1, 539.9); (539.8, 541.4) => -0.02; 19.1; 18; 18.5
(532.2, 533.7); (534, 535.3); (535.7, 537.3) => -0.03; 18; 18.7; 18.3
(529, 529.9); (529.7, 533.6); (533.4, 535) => 0.01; 18.9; 18.4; 18.7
